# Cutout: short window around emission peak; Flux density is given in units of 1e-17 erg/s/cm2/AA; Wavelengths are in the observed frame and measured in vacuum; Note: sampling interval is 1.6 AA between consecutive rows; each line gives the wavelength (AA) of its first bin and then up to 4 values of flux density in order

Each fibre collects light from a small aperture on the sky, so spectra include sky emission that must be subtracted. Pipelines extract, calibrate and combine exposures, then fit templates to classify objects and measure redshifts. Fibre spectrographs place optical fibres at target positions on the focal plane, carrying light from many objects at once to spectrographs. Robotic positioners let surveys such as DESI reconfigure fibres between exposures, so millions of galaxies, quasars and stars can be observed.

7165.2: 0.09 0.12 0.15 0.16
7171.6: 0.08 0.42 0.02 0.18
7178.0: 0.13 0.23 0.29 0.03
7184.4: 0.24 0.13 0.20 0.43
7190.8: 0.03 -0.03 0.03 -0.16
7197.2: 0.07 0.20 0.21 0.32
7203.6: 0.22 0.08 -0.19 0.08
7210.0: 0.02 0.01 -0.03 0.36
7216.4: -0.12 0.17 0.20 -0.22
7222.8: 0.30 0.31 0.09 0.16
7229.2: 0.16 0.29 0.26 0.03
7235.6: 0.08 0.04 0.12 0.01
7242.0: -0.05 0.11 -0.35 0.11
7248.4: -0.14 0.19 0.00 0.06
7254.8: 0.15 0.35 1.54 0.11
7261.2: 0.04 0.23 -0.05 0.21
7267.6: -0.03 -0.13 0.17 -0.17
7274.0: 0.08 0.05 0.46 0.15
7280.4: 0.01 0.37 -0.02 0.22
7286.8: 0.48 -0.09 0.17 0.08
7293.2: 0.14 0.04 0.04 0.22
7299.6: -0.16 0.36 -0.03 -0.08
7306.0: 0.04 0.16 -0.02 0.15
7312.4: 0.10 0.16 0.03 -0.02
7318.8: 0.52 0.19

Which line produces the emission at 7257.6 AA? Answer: Halpha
